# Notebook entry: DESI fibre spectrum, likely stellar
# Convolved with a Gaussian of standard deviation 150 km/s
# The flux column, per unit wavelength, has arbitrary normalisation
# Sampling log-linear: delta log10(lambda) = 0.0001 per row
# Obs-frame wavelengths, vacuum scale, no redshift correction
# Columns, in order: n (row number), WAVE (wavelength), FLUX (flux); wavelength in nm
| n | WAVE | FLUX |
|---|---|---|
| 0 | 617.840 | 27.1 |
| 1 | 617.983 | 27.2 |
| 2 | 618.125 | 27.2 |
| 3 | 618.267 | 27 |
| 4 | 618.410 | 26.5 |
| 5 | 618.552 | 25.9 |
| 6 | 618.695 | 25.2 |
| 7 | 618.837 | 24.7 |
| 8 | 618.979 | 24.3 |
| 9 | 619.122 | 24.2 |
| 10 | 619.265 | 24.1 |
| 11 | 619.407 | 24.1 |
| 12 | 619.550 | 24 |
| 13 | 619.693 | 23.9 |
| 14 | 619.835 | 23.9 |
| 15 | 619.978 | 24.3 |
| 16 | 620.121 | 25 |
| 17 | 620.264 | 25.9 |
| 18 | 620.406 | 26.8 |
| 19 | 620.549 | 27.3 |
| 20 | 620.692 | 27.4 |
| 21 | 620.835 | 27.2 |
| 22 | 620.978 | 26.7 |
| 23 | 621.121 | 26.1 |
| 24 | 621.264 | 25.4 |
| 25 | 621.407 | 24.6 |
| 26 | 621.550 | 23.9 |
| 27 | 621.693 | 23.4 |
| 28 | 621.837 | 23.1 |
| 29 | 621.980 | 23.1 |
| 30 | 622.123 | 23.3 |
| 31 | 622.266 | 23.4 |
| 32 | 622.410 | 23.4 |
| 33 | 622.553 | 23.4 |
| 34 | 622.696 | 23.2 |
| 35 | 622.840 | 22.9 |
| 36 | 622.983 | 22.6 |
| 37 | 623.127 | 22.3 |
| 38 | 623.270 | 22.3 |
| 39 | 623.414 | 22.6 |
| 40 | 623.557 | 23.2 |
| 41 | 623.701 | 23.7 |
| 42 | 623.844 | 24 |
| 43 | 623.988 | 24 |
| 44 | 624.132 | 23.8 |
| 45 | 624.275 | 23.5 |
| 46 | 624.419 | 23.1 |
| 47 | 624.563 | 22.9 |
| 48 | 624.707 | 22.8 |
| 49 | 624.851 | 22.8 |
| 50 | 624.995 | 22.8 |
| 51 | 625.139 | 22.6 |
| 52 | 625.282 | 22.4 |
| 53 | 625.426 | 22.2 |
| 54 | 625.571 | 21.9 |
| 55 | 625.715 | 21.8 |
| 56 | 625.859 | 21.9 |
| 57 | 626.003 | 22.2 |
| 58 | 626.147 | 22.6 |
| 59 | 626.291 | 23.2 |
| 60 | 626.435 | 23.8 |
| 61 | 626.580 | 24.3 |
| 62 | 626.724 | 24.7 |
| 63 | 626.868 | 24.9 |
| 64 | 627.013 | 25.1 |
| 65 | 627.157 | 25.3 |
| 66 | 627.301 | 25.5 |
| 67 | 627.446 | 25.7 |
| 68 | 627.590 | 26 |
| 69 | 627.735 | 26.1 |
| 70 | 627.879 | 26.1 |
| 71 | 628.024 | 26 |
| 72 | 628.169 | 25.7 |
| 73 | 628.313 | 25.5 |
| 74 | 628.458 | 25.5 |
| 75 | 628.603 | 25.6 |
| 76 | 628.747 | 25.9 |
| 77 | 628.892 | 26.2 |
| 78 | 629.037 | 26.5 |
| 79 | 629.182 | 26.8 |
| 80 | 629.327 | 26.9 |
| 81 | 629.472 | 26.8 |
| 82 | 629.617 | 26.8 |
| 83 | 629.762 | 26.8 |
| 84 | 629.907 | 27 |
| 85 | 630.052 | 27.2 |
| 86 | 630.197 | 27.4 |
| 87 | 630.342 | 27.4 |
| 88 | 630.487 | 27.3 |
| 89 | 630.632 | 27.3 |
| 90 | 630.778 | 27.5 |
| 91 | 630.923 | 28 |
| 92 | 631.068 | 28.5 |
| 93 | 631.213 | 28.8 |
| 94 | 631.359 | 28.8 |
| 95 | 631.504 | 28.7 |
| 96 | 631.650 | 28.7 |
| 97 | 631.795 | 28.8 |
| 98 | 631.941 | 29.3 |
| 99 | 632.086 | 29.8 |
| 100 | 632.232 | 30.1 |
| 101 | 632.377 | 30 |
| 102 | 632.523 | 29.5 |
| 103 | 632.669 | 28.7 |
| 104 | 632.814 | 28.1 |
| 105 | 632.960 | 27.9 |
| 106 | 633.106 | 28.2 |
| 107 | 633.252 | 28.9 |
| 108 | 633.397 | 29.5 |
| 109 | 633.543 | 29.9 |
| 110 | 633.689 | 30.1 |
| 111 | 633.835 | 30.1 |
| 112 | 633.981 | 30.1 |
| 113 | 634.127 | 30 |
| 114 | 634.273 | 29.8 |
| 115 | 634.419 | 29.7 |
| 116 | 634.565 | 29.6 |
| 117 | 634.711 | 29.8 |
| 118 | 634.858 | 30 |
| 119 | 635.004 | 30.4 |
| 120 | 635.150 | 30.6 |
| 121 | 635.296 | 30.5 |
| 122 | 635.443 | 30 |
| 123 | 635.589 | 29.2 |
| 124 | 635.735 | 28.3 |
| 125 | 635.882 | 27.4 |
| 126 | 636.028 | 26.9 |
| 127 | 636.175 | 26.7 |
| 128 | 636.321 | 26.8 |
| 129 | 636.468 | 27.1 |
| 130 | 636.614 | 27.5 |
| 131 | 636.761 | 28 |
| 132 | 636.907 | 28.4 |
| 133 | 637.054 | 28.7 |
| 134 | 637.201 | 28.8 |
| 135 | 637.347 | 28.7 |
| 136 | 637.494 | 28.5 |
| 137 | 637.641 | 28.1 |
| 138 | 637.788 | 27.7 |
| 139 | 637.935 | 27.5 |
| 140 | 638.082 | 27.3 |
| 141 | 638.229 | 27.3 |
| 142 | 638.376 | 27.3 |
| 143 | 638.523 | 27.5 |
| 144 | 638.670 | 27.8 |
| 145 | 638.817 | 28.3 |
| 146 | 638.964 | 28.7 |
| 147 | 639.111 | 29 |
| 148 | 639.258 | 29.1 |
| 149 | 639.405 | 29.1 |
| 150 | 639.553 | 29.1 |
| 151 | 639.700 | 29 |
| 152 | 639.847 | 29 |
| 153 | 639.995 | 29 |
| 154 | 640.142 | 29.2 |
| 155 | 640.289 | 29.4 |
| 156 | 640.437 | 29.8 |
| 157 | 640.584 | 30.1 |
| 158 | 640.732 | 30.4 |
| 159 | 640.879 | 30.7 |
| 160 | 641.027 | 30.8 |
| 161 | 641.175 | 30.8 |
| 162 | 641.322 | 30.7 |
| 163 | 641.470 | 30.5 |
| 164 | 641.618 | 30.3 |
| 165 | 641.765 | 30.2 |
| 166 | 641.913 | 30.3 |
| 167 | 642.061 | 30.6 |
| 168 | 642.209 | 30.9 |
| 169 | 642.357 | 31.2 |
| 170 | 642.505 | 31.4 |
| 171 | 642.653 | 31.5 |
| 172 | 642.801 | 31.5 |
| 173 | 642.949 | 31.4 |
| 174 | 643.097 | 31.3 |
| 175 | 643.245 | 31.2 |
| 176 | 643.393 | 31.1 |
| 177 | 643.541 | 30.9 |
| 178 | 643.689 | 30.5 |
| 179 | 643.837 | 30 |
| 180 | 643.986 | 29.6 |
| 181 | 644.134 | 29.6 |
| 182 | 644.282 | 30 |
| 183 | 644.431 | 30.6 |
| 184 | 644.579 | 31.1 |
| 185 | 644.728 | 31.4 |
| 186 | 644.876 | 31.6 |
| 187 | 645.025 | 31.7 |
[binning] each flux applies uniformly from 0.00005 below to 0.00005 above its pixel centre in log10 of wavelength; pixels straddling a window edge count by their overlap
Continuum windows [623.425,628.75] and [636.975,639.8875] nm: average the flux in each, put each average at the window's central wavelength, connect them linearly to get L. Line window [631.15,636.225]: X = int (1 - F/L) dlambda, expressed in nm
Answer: -0.49 nm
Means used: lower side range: 24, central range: 29.2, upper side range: 28.3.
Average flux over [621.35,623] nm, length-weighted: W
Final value 23.4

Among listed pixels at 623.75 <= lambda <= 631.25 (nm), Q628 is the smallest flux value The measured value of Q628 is 21.8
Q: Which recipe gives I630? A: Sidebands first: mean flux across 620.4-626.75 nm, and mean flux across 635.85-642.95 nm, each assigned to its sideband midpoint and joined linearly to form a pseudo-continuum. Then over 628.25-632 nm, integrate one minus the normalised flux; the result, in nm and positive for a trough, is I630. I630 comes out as -0.21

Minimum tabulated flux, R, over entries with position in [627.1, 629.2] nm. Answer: 25.3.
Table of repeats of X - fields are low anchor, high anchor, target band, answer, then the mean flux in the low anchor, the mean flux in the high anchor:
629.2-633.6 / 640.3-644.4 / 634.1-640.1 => 0.183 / 28.3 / 30.6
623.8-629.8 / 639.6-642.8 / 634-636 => -0.129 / 24.5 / 30.3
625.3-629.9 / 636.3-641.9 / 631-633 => -0.191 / 25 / 28.9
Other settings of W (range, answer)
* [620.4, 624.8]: 24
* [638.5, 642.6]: 29.8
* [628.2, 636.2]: 28.4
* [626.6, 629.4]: 25.8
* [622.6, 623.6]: 22.7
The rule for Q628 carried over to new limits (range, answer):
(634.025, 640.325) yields 26.7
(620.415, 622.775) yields 23.1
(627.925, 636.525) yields 25.5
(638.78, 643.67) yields 28.3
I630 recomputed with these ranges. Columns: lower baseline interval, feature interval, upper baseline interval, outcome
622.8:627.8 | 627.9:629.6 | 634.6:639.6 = -0.08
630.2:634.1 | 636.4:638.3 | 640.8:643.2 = 0.12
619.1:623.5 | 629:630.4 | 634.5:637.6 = -0.01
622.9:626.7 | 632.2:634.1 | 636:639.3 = -0.23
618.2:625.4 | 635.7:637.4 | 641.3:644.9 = 0.06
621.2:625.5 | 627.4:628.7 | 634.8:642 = -0.04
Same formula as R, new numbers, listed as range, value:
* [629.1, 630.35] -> 26.8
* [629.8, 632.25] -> 27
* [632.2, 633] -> 27.9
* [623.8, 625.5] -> 22.2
